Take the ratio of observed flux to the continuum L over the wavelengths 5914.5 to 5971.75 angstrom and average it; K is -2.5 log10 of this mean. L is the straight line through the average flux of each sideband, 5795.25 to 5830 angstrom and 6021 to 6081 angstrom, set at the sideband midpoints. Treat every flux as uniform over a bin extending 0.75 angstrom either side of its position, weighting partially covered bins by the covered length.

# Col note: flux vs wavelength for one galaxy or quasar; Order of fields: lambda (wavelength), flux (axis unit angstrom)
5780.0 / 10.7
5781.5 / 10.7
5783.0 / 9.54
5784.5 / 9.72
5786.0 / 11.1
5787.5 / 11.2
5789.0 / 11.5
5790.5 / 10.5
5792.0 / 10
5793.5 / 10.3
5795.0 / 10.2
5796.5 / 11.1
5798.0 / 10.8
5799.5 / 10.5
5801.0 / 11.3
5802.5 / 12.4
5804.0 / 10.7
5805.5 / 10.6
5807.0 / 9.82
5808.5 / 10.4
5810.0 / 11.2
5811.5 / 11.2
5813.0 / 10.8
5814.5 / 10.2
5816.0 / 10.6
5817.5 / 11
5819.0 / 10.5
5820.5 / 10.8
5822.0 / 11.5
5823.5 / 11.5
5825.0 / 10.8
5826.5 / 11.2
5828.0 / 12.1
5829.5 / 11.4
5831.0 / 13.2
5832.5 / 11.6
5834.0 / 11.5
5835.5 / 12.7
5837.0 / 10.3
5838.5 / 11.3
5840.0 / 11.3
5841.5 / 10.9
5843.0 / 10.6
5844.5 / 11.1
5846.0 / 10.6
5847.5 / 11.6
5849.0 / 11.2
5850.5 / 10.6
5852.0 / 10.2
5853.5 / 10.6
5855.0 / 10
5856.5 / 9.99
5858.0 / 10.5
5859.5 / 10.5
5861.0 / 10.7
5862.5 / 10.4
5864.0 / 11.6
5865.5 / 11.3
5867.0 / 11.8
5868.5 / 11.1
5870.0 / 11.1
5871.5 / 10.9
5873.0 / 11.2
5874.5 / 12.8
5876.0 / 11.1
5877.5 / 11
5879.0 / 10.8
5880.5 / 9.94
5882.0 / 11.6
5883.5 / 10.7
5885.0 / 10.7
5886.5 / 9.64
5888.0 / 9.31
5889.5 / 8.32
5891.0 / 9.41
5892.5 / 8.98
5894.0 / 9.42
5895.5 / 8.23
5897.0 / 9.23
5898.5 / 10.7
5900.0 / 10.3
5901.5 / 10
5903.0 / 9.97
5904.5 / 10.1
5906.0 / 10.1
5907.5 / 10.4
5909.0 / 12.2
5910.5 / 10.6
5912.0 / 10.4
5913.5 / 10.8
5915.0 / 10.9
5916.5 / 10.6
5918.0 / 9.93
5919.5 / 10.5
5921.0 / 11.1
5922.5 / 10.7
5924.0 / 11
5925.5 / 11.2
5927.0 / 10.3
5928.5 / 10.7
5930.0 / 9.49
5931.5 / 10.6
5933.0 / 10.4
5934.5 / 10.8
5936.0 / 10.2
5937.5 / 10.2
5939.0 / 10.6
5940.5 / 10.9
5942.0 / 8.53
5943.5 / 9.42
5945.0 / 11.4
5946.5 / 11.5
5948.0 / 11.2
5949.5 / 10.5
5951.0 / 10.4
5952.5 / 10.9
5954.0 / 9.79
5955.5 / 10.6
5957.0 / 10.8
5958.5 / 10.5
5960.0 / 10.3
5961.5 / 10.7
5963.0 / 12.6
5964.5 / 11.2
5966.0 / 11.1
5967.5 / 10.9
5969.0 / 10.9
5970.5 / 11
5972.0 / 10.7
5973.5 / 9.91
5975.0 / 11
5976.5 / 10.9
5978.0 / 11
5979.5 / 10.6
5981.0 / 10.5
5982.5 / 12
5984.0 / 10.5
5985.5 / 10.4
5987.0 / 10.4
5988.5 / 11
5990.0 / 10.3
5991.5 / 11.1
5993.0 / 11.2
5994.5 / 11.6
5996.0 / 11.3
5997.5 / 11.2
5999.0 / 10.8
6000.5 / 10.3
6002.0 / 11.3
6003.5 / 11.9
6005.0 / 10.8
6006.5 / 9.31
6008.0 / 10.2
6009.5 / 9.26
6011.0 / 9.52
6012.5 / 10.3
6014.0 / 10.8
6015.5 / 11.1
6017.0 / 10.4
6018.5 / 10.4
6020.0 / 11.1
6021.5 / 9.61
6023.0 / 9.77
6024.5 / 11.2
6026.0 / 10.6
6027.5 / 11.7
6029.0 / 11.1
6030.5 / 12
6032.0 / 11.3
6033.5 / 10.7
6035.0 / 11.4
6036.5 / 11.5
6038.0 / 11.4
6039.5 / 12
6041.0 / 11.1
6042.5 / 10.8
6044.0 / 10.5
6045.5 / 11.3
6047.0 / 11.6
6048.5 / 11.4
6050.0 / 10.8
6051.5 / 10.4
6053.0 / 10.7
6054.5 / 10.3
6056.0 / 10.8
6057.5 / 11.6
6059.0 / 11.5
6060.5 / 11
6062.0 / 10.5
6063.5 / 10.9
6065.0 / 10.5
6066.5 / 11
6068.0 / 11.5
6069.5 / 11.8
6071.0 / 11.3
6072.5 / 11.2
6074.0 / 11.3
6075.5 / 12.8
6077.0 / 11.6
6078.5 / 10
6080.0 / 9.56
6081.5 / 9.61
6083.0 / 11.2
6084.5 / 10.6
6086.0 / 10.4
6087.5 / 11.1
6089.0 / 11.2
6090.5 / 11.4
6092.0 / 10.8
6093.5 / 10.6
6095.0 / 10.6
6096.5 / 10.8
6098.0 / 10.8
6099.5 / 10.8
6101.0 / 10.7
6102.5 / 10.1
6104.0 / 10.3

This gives 0.04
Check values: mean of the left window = 11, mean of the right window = 11.1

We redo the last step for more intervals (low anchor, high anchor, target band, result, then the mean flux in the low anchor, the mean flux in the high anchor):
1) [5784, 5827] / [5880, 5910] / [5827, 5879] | -0.08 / 10.8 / 9.97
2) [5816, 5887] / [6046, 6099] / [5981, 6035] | 0.02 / 11.1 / 10.9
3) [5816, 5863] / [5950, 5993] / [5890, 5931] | 0.07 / 11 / 10.8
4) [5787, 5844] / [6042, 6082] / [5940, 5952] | 0.05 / 11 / 11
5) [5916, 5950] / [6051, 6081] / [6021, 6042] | -0.02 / 10.5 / 11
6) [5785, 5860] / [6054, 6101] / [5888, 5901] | 0.17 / 10.9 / 10.9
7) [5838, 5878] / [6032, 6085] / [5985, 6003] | 0.01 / 11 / 11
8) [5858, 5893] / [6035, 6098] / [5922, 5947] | 0.03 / 10.7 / 11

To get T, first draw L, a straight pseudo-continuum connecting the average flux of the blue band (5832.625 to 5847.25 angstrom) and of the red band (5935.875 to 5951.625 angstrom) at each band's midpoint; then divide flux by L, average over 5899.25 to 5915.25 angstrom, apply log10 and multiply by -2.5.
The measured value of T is 0.02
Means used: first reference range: 11.2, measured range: 10.5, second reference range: 10.5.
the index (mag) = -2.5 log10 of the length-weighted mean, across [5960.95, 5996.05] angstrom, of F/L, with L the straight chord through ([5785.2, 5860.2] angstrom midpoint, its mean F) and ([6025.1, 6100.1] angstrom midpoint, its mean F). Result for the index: 0.01 mag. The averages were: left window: 10.9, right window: 11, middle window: 10.9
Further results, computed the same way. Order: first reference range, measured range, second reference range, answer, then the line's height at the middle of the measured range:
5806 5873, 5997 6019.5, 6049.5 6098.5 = 0.04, 10.9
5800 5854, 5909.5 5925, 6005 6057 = 0.03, 11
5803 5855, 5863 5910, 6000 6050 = 0.05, 11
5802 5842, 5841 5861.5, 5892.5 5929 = 0.03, 10.9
